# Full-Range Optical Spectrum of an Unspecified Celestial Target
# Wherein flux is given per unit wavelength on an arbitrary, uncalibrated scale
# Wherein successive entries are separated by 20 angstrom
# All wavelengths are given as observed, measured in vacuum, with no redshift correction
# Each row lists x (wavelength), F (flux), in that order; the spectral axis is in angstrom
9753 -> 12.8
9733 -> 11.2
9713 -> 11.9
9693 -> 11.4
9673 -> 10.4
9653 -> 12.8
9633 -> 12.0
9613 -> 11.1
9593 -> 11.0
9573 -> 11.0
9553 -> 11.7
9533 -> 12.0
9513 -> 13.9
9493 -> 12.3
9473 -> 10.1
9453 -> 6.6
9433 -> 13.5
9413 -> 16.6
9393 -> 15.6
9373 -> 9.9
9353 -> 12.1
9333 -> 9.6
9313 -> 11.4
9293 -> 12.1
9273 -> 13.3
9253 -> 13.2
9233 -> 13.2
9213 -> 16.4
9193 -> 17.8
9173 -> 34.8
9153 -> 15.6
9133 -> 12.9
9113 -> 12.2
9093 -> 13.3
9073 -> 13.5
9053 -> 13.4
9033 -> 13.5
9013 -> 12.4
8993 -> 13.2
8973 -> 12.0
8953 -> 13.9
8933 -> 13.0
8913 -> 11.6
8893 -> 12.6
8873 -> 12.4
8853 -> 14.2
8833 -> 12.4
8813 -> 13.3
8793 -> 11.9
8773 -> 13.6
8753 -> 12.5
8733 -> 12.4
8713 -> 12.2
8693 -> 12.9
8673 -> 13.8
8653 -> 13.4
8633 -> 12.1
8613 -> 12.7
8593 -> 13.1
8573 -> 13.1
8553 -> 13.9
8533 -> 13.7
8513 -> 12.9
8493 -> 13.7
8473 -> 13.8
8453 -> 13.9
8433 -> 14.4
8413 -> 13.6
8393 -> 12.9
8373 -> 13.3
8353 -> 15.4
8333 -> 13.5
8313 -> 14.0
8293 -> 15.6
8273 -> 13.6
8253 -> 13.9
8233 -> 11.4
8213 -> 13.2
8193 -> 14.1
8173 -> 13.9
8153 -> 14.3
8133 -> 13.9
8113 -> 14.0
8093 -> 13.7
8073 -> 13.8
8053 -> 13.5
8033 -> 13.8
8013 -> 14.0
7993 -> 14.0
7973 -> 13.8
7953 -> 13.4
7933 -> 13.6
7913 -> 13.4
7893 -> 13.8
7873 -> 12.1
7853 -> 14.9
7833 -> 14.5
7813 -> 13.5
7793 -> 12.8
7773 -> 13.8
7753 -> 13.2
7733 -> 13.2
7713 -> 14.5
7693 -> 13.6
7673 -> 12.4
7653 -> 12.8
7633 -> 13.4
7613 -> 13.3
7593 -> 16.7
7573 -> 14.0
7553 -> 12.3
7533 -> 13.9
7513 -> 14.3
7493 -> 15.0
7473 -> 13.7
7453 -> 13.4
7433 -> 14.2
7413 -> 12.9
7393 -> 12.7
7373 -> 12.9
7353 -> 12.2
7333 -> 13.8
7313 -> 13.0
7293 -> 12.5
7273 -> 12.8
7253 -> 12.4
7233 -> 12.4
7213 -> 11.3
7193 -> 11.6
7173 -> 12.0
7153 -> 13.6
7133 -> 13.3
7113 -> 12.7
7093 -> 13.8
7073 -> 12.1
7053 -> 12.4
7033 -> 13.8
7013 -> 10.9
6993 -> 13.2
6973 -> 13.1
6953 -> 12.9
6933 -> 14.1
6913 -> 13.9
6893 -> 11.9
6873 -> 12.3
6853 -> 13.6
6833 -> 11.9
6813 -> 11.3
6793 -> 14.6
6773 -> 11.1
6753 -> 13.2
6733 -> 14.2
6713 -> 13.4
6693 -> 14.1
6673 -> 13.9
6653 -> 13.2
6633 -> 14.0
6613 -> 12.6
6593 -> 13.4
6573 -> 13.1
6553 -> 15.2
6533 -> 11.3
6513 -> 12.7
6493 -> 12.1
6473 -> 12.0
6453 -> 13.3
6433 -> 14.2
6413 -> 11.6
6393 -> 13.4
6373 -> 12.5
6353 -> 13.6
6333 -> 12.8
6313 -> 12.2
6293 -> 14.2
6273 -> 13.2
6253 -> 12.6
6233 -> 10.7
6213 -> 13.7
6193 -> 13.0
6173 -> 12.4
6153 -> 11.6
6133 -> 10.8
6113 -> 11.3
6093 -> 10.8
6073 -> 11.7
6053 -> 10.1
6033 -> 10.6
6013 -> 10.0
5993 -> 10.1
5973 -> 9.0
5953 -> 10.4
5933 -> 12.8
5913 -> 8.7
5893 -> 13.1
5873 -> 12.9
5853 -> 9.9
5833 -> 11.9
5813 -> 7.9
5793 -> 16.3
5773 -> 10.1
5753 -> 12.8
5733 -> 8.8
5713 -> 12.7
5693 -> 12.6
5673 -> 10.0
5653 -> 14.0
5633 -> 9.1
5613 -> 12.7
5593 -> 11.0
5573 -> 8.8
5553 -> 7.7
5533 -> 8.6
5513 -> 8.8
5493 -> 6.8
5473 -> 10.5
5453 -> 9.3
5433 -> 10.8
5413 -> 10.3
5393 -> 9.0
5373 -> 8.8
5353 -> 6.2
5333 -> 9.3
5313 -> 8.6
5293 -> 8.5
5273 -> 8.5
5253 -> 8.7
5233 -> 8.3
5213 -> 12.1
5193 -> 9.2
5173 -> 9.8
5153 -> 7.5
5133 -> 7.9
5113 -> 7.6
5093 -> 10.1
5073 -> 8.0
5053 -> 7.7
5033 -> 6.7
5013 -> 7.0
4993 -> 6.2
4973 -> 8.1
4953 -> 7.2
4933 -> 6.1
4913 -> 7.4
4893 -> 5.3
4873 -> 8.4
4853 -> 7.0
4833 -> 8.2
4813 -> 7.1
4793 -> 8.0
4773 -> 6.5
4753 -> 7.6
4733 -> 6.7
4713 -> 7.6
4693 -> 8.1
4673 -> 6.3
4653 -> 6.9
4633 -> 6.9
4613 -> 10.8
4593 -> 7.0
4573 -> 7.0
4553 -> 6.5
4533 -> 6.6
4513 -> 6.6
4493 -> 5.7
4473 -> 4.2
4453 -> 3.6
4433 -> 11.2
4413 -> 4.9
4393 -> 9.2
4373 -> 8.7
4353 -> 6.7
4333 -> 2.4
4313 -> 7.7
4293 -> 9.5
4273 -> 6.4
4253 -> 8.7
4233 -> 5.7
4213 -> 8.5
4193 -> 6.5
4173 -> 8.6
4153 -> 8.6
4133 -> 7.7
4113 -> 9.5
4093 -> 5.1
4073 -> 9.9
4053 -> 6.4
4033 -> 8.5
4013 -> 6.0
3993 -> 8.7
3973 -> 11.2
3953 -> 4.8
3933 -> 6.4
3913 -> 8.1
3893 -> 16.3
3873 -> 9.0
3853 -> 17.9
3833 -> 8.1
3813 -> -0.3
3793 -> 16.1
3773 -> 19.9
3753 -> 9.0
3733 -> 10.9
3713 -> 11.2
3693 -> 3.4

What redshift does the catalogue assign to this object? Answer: 0.40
